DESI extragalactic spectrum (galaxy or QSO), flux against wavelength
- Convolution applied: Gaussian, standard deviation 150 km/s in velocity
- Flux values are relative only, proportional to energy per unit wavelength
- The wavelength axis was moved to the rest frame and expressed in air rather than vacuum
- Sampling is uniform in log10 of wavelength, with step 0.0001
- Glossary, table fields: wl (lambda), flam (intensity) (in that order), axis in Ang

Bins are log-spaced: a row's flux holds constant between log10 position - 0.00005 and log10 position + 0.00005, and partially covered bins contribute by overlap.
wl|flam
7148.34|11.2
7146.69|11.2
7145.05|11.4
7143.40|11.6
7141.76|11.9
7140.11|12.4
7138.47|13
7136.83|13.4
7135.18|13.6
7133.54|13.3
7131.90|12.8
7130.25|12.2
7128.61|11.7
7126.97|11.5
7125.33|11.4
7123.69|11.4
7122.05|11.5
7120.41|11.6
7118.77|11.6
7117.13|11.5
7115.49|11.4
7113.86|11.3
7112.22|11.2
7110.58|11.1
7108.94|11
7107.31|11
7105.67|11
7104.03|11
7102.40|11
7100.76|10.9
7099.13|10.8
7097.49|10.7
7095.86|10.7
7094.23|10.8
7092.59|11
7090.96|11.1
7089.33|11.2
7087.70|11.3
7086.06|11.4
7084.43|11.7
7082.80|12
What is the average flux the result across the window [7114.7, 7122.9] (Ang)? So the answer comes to 11.5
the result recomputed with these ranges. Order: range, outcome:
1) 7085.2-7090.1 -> 11.3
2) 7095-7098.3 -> 10.7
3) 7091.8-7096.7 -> 10.8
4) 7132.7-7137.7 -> 13.4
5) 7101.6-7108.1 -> 11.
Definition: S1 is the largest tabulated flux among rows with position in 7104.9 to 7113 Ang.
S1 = 11.2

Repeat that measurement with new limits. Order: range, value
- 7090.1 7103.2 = 11.1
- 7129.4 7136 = 13.6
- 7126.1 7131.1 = 12.2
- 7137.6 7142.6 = 13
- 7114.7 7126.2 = 11.6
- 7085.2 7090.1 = 11.4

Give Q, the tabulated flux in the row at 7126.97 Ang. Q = 11.5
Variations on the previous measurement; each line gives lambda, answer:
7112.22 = 11.2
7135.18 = 13.6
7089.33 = 11.2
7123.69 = 11.4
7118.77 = 11.6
